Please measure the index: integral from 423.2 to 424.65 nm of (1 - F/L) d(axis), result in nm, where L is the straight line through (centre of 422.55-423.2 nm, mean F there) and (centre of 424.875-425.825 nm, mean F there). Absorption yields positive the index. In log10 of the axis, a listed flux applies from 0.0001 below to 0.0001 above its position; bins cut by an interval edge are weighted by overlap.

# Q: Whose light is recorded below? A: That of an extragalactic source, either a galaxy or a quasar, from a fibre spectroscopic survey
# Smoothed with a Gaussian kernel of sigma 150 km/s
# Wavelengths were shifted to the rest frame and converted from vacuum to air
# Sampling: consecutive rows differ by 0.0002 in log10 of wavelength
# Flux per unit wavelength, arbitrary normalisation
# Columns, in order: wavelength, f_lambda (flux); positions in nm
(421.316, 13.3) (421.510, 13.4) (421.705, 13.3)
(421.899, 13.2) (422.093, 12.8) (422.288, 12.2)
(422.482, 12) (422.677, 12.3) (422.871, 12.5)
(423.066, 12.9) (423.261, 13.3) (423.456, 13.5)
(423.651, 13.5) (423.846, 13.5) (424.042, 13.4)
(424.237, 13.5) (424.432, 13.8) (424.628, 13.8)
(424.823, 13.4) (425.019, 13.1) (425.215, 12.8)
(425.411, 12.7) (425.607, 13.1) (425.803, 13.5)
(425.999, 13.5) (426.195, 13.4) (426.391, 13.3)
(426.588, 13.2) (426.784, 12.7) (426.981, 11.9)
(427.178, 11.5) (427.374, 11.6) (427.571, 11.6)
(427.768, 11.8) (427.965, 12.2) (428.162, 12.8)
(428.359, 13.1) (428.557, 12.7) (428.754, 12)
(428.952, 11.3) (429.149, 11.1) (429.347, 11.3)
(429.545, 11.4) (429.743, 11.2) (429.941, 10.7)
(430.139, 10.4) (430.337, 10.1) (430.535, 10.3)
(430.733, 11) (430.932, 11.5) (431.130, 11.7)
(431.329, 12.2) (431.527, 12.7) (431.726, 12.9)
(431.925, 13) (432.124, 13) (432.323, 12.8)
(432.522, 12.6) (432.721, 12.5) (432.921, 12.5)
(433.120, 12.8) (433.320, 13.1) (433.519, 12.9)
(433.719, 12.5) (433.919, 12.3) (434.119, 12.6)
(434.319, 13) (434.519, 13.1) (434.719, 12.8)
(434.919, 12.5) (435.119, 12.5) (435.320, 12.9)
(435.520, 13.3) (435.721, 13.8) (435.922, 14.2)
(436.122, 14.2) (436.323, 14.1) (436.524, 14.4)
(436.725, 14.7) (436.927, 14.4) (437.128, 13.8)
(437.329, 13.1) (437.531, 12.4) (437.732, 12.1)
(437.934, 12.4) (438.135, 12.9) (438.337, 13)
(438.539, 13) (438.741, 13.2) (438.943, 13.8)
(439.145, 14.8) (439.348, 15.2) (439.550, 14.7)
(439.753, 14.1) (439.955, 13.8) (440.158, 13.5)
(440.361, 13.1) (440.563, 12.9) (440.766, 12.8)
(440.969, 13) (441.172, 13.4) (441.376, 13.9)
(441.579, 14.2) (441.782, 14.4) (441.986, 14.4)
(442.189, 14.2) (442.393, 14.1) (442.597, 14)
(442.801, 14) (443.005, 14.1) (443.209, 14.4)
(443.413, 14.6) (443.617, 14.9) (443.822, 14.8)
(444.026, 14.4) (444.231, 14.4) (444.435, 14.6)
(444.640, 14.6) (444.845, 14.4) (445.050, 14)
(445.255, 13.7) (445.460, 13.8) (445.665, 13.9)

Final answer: -0.087 nm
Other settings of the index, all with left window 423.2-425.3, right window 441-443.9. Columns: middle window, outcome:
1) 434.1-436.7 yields 0.09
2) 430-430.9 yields 0.21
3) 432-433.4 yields 0.10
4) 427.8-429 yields 0.11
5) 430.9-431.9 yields 0.10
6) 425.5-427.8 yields 0.15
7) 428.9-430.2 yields 0.25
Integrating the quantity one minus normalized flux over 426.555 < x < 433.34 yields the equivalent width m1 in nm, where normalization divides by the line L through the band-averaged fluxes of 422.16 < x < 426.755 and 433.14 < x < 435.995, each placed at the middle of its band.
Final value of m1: 0.56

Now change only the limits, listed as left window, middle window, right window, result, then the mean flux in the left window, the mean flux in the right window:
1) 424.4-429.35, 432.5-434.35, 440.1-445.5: 0.072 nm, 12.6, 14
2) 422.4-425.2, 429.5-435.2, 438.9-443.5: 0.589 nm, 13.2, 14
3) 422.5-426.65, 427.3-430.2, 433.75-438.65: 0.333 nm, 13.2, 13.2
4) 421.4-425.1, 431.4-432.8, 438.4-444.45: 0.080 nm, 13.1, 14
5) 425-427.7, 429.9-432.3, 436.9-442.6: 0.244 nm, 12.7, 13.6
